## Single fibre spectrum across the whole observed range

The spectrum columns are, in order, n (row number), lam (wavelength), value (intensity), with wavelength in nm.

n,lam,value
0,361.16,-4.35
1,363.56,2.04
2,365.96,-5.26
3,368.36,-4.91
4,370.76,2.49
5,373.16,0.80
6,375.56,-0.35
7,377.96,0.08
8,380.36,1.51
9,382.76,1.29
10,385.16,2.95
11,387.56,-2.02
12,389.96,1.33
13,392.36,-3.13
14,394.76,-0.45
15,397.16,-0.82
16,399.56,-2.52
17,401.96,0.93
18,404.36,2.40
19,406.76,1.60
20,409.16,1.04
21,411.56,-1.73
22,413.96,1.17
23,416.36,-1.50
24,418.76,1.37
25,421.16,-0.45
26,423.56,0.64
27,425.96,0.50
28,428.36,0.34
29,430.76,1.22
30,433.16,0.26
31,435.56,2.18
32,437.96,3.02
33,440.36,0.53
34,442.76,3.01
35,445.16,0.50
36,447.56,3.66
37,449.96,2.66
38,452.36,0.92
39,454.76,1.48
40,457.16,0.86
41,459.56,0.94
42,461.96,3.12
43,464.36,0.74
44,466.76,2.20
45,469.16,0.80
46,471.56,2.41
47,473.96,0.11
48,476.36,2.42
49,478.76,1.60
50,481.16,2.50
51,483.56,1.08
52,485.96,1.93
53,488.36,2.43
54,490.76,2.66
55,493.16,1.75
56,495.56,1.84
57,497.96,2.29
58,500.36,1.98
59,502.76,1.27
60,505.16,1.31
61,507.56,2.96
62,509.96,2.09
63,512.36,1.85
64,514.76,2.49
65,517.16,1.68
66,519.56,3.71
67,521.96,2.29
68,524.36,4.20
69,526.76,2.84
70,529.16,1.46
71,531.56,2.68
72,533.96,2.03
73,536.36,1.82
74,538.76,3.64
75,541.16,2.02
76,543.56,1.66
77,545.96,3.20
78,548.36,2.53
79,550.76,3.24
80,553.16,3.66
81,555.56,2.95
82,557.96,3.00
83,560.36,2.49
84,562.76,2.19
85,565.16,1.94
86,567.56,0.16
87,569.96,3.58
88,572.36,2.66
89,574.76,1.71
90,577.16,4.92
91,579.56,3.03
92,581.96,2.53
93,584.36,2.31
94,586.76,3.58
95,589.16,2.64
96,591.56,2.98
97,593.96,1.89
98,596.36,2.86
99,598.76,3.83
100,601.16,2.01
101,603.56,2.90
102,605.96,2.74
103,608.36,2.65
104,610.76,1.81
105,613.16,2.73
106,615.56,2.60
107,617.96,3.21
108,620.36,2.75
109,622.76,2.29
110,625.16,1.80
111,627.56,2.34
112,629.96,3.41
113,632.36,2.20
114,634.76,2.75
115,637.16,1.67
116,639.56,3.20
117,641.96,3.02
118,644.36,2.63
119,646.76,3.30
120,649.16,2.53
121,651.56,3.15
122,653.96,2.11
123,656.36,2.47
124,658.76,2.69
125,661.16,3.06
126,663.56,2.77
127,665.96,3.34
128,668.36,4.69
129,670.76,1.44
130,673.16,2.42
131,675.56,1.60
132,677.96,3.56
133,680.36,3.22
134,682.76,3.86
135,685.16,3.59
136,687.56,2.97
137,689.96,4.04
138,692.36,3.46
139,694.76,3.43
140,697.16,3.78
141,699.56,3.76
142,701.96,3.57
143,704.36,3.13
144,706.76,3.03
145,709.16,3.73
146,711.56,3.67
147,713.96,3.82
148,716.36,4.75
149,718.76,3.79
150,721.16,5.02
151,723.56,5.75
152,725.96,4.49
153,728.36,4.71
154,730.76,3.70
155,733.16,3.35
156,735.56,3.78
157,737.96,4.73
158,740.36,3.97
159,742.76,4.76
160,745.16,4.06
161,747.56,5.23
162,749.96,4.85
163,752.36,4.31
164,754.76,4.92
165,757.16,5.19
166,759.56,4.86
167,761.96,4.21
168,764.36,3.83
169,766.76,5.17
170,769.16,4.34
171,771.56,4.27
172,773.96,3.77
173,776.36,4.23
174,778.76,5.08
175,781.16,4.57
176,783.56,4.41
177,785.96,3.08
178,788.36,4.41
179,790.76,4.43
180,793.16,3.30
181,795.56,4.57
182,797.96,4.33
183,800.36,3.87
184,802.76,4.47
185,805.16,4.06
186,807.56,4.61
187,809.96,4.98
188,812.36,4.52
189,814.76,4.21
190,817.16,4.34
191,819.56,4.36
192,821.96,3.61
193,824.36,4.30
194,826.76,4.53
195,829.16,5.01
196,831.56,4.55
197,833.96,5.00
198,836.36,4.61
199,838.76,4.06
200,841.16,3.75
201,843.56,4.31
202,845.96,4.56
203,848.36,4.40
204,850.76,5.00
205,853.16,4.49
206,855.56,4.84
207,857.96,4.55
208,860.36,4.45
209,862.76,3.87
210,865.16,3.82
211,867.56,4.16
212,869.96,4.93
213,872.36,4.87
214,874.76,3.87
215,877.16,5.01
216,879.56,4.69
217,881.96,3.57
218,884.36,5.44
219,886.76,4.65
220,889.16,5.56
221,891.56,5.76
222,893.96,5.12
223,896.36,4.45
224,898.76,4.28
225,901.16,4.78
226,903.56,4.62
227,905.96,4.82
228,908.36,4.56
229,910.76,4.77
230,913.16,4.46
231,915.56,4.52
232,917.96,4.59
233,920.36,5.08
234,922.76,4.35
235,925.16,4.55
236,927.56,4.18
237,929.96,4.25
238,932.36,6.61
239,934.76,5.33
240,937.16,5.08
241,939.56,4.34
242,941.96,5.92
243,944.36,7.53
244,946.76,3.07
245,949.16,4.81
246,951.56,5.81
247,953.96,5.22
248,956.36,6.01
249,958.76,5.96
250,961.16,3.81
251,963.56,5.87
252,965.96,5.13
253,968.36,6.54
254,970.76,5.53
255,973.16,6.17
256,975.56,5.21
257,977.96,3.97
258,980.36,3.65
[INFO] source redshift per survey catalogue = 0.791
